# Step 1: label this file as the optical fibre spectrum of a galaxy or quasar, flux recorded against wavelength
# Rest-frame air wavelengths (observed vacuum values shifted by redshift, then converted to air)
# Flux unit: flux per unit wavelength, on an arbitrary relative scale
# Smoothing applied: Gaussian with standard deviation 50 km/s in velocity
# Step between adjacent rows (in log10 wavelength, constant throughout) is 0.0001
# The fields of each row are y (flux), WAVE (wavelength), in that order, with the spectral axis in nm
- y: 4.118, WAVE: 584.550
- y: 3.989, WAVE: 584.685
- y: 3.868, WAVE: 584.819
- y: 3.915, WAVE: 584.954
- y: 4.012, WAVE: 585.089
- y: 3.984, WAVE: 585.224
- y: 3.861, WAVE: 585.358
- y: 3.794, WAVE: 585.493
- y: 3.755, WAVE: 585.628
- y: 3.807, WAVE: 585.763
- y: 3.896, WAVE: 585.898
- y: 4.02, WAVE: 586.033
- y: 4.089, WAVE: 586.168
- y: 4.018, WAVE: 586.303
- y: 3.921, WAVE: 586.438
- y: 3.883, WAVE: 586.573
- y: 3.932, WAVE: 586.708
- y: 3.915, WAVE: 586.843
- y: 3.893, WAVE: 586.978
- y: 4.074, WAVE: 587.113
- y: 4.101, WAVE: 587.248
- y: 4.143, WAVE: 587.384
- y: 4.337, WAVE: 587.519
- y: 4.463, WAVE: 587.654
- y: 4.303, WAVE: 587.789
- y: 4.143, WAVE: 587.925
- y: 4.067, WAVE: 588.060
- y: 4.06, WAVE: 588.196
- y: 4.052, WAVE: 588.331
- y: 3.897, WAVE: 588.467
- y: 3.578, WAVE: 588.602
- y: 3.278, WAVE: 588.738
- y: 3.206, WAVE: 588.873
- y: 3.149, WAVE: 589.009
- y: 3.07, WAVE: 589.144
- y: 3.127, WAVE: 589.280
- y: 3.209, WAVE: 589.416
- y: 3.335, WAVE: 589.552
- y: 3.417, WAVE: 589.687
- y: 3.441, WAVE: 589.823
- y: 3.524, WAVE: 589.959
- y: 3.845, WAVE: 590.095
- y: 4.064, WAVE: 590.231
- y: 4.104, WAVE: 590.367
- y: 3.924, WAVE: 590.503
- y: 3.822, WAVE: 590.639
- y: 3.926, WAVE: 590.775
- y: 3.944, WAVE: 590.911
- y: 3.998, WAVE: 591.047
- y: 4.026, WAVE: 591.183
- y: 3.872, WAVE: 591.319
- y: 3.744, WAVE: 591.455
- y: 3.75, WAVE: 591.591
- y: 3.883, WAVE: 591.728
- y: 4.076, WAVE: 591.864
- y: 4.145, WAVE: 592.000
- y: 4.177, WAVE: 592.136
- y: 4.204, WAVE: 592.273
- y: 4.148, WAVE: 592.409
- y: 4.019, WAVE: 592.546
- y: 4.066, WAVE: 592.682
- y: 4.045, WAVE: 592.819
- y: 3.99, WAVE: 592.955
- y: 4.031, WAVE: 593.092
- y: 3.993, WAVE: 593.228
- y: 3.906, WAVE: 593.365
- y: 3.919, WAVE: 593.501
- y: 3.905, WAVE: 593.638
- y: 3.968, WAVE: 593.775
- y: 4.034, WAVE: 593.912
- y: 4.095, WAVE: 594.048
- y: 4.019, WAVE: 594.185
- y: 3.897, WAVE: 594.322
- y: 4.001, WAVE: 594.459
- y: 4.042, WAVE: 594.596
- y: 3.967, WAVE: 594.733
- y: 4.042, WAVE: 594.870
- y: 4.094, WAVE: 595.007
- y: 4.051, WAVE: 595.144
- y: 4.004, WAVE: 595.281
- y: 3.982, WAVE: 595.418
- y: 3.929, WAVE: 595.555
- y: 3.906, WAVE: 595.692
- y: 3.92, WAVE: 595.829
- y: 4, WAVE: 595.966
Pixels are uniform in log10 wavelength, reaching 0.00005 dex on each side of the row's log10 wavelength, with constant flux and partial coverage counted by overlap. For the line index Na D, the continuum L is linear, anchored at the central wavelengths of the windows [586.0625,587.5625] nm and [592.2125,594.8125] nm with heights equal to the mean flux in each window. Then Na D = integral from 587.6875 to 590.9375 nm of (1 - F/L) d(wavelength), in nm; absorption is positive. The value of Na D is 0.26 nm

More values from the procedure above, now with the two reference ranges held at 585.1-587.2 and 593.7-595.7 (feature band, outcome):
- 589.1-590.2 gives 0.155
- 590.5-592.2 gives 0.012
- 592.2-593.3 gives -0.021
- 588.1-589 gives 0.067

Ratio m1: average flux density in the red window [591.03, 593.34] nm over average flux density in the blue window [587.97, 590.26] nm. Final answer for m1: 1.13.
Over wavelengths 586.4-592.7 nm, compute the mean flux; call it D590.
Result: 3.85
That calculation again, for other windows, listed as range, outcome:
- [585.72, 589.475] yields 3.85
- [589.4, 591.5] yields 3.78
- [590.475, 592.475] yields 3.98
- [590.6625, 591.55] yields 3.91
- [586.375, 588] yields 4.09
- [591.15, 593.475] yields 4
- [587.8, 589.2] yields 3.68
